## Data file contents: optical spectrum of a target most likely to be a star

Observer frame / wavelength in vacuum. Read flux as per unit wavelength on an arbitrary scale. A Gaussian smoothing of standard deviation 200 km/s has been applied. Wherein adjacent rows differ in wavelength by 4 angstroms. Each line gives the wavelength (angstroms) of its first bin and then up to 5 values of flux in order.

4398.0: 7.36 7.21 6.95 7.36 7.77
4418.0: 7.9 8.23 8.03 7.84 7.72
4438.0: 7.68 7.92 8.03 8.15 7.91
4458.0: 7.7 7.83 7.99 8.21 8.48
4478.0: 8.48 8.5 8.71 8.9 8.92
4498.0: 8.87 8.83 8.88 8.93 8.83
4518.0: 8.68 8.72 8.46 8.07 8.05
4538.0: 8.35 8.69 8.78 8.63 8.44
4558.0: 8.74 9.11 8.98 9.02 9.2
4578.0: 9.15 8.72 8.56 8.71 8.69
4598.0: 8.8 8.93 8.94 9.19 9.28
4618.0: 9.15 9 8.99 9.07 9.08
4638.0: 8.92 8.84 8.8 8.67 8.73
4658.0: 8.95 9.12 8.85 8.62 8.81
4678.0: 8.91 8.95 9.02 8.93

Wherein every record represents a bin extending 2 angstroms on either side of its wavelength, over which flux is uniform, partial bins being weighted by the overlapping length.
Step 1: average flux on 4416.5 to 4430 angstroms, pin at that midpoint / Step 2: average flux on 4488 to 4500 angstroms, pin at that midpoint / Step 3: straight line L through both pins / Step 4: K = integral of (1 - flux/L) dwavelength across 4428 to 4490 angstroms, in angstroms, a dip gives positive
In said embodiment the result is 2.7 angstroms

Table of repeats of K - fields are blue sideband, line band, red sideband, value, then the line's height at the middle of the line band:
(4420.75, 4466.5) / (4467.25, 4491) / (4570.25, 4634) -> -1.1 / 8.15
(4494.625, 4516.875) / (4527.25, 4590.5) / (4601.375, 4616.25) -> 2.0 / 8.99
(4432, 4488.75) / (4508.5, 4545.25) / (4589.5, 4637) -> -0.2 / 8.49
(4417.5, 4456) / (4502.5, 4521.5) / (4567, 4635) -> -0.9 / 8.41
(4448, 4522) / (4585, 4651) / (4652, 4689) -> -1.1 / 8.78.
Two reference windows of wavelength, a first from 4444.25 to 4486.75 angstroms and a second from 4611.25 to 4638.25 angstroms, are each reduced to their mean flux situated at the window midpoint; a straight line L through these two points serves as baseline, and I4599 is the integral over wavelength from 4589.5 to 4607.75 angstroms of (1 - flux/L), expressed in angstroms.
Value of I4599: 0.2 angstroms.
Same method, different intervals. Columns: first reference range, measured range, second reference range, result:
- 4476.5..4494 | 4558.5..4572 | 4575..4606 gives -0.34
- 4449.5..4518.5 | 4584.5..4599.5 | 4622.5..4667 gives 0.15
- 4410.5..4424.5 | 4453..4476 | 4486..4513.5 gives 1.18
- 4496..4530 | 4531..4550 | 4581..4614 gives 0.67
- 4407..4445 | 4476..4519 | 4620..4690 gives -3.30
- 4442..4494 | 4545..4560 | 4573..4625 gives 0.10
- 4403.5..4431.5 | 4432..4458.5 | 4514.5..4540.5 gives 0.03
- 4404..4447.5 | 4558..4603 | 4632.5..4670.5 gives -1.97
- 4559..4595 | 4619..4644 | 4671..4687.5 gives -0.24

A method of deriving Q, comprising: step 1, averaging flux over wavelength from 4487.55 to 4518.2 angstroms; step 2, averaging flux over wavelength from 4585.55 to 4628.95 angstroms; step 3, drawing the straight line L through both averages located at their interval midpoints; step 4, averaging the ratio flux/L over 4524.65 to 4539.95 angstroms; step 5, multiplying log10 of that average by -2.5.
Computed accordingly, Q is 0.084 mag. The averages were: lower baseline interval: 8.86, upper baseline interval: 8.95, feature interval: 8.22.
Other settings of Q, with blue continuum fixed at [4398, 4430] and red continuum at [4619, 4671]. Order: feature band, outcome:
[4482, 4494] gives -0.095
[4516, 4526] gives -0.055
